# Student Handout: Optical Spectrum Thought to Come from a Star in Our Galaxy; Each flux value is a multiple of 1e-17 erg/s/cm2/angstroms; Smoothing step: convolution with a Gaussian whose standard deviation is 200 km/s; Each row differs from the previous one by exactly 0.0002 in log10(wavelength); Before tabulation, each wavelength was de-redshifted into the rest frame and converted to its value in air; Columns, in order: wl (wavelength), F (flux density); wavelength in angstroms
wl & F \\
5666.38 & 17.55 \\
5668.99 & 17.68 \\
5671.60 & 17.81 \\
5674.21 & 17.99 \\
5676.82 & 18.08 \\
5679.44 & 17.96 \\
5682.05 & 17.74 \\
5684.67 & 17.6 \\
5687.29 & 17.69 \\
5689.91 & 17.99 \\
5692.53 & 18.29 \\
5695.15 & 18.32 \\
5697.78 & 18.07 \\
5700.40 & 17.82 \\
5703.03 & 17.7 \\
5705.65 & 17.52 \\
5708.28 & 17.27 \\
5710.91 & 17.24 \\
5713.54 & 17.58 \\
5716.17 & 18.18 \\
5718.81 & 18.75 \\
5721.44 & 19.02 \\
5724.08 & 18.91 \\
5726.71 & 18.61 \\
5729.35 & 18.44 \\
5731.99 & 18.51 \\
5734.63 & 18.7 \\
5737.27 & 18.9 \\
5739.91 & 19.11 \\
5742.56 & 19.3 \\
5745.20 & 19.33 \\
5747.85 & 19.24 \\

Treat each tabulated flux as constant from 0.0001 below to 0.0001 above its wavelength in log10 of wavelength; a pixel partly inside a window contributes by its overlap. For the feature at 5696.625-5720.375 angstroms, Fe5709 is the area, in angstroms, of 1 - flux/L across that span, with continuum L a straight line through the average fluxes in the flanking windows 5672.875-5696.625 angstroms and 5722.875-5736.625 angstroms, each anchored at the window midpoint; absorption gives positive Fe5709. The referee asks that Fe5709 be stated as 0.7 angstroms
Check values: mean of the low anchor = 18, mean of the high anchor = 18.7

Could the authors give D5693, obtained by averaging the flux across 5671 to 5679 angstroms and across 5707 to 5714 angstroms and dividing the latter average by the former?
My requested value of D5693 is 1.0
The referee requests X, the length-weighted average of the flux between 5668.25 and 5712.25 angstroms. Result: 17.8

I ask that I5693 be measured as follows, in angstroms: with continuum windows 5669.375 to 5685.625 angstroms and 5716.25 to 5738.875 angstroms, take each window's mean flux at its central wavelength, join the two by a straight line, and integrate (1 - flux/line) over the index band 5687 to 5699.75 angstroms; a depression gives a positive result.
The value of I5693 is 0.0 angstroms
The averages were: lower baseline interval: 17.9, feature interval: 18.1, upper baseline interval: 18.7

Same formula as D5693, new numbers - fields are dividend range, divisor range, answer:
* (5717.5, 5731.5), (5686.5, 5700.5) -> 1.04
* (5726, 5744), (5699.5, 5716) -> 1.07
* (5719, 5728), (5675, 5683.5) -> 1.05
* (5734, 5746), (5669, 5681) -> 1.06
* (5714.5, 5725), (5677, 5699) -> 1.04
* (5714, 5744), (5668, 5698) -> 1.04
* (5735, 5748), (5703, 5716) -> 1.09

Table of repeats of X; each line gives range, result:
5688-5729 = 18.1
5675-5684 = 17.9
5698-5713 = 17.6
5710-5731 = 18.4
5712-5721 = 18.2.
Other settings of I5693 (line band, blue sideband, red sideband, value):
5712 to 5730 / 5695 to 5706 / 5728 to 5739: -0.12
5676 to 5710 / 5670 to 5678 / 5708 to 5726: 0.43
